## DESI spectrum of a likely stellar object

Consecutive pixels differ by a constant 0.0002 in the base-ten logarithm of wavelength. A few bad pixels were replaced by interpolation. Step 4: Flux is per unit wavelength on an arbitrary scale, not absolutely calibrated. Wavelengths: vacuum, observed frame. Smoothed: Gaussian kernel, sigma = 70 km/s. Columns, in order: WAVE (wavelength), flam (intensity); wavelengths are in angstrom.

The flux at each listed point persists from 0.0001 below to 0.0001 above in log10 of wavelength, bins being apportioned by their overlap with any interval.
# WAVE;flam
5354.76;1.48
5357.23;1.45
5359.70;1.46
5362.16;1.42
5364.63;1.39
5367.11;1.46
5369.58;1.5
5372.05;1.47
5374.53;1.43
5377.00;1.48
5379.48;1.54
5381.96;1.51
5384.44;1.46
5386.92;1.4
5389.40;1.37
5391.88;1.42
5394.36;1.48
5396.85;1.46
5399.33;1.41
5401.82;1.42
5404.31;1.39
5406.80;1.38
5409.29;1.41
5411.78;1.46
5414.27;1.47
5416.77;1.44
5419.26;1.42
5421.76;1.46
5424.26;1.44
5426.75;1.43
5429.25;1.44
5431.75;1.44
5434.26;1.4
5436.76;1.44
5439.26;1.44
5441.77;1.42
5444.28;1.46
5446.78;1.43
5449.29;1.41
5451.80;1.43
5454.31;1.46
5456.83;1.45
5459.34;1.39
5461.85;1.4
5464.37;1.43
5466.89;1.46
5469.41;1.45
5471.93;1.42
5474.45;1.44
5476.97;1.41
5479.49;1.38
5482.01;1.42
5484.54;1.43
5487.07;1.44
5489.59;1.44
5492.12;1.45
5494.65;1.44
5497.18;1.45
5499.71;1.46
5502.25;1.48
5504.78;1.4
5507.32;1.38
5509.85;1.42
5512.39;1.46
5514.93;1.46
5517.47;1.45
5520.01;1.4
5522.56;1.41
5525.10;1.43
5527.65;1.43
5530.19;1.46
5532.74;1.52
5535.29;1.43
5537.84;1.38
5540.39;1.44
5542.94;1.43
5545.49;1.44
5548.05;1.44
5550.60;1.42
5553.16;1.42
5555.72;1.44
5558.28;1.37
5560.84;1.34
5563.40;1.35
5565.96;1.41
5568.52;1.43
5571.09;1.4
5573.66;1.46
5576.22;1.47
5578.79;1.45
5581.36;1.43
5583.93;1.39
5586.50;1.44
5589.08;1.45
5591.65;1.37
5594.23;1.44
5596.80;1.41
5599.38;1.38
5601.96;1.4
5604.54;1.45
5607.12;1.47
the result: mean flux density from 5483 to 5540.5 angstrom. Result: 1.44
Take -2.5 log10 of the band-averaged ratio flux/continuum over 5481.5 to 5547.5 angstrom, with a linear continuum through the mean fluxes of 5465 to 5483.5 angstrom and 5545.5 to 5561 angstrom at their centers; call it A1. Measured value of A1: -0.01 mag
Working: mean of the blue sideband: 1.43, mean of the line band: 1.44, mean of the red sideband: 1.41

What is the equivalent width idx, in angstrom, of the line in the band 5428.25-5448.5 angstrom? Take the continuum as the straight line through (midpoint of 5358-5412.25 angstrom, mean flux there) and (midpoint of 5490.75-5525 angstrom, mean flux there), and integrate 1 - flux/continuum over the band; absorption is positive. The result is 0.1 angstrom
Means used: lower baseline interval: 1.44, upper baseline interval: 1.44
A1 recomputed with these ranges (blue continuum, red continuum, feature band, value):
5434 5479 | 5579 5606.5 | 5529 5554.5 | -0.01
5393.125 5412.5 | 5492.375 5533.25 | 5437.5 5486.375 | 0.00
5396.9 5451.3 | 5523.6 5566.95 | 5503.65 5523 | 0.00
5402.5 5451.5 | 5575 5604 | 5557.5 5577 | 0.01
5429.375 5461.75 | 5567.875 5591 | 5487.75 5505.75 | -0.01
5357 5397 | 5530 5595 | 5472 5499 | 0.00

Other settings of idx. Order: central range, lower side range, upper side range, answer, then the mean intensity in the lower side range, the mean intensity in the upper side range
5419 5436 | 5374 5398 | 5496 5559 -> 0.18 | 1.46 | 1.43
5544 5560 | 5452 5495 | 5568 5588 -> 0.15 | 1.43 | 1.43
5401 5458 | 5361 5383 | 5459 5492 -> 0.45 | 1.47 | 1.43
